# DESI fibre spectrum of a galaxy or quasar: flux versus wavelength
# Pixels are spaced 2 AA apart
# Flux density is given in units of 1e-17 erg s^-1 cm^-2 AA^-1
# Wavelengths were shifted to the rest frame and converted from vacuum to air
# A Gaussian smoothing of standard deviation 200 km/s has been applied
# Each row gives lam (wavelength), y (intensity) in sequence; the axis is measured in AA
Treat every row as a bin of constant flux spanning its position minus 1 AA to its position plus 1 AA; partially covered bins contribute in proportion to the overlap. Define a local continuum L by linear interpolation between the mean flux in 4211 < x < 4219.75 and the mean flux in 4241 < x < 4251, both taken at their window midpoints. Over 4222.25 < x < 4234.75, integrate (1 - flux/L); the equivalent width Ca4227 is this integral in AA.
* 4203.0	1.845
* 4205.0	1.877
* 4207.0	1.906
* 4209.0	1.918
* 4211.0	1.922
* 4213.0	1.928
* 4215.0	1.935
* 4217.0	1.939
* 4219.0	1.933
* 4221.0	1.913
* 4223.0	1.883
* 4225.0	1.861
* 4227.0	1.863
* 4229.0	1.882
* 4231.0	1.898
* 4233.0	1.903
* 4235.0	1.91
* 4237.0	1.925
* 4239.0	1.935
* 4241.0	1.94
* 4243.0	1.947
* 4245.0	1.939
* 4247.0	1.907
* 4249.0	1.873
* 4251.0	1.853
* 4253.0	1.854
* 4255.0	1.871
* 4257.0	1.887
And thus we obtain 0.3 AA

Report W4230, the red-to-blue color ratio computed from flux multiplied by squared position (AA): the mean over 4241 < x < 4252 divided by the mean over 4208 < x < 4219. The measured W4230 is 1.00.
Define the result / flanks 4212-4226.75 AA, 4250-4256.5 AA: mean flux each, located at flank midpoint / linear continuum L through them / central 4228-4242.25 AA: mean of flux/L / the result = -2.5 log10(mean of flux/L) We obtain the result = -0.01 mag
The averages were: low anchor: 1.91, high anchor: 1.86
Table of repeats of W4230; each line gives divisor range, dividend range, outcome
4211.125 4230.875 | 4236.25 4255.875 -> 1.01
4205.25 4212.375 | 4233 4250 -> 1.02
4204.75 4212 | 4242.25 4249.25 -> 1.02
